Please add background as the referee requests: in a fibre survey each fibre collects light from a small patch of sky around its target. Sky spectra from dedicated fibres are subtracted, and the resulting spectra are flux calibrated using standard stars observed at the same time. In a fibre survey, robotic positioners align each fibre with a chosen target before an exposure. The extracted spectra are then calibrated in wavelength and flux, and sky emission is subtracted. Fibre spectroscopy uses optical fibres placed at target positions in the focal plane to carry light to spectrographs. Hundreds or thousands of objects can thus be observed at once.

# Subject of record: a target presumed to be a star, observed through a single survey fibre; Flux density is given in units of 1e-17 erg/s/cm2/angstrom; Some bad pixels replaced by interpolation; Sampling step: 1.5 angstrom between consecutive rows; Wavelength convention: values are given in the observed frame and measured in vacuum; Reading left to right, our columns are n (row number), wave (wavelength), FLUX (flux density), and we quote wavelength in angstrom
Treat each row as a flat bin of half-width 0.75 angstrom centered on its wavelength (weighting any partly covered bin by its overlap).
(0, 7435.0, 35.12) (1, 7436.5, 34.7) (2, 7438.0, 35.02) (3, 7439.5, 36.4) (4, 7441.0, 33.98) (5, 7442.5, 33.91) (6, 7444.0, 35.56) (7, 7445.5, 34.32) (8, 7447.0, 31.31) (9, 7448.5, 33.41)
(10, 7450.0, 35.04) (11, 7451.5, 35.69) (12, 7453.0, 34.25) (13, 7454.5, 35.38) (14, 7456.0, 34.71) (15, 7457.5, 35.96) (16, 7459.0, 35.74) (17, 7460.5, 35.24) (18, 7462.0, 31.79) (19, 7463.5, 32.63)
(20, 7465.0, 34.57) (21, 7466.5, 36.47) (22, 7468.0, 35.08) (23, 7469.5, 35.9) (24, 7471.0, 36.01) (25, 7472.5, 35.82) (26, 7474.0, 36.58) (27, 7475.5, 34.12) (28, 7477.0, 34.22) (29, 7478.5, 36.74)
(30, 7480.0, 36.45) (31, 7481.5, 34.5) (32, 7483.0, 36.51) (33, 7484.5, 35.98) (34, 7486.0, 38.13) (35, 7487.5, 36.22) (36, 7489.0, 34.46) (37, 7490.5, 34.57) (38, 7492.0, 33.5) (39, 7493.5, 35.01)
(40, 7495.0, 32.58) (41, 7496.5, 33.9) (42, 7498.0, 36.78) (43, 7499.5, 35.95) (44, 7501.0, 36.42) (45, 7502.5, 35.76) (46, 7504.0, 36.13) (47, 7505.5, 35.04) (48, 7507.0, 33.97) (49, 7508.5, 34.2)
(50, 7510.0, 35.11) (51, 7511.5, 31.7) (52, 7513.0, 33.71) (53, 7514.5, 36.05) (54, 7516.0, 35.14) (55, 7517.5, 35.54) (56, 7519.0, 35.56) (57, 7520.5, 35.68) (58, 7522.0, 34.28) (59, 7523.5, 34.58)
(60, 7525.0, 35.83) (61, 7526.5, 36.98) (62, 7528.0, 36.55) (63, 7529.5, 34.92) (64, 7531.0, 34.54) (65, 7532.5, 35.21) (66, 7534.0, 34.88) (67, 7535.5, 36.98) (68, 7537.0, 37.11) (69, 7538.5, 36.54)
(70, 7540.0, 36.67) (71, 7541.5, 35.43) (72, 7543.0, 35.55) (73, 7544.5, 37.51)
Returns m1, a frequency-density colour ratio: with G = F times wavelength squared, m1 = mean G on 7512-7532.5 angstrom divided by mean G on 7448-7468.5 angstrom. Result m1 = 1.0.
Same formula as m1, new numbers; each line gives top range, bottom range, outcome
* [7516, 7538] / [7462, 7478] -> 1.03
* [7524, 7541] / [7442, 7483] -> 1.05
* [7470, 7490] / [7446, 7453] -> 1.06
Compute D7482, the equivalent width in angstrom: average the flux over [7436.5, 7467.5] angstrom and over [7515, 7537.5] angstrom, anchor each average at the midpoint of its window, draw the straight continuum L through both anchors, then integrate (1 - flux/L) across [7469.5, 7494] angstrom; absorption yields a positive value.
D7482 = -0.42 angstrom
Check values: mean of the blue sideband 34.6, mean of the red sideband 35.6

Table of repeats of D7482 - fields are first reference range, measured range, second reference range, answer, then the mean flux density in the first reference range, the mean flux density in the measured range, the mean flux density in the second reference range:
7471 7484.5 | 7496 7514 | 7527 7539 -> 0.4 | 35.7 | 34.9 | 35.9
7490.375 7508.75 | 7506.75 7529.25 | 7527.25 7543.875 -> 0.3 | 34.9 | 35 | 35.9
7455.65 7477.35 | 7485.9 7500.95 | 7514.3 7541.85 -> 0.1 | 35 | 35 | 35.7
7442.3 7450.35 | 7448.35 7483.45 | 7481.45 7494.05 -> -0.5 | 33.9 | 35.1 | 35.5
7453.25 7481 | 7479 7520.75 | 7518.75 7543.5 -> 0.3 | 35.2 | 35.2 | 35.7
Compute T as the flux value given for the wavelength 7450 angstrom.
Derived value 35.04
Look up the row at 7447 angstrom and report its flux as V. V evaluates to 31.31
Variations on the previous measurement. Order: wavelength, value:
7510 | 35.11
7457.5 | 35.96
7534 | 34.88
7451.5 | 35.69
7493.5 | 35.01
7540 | 36.67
